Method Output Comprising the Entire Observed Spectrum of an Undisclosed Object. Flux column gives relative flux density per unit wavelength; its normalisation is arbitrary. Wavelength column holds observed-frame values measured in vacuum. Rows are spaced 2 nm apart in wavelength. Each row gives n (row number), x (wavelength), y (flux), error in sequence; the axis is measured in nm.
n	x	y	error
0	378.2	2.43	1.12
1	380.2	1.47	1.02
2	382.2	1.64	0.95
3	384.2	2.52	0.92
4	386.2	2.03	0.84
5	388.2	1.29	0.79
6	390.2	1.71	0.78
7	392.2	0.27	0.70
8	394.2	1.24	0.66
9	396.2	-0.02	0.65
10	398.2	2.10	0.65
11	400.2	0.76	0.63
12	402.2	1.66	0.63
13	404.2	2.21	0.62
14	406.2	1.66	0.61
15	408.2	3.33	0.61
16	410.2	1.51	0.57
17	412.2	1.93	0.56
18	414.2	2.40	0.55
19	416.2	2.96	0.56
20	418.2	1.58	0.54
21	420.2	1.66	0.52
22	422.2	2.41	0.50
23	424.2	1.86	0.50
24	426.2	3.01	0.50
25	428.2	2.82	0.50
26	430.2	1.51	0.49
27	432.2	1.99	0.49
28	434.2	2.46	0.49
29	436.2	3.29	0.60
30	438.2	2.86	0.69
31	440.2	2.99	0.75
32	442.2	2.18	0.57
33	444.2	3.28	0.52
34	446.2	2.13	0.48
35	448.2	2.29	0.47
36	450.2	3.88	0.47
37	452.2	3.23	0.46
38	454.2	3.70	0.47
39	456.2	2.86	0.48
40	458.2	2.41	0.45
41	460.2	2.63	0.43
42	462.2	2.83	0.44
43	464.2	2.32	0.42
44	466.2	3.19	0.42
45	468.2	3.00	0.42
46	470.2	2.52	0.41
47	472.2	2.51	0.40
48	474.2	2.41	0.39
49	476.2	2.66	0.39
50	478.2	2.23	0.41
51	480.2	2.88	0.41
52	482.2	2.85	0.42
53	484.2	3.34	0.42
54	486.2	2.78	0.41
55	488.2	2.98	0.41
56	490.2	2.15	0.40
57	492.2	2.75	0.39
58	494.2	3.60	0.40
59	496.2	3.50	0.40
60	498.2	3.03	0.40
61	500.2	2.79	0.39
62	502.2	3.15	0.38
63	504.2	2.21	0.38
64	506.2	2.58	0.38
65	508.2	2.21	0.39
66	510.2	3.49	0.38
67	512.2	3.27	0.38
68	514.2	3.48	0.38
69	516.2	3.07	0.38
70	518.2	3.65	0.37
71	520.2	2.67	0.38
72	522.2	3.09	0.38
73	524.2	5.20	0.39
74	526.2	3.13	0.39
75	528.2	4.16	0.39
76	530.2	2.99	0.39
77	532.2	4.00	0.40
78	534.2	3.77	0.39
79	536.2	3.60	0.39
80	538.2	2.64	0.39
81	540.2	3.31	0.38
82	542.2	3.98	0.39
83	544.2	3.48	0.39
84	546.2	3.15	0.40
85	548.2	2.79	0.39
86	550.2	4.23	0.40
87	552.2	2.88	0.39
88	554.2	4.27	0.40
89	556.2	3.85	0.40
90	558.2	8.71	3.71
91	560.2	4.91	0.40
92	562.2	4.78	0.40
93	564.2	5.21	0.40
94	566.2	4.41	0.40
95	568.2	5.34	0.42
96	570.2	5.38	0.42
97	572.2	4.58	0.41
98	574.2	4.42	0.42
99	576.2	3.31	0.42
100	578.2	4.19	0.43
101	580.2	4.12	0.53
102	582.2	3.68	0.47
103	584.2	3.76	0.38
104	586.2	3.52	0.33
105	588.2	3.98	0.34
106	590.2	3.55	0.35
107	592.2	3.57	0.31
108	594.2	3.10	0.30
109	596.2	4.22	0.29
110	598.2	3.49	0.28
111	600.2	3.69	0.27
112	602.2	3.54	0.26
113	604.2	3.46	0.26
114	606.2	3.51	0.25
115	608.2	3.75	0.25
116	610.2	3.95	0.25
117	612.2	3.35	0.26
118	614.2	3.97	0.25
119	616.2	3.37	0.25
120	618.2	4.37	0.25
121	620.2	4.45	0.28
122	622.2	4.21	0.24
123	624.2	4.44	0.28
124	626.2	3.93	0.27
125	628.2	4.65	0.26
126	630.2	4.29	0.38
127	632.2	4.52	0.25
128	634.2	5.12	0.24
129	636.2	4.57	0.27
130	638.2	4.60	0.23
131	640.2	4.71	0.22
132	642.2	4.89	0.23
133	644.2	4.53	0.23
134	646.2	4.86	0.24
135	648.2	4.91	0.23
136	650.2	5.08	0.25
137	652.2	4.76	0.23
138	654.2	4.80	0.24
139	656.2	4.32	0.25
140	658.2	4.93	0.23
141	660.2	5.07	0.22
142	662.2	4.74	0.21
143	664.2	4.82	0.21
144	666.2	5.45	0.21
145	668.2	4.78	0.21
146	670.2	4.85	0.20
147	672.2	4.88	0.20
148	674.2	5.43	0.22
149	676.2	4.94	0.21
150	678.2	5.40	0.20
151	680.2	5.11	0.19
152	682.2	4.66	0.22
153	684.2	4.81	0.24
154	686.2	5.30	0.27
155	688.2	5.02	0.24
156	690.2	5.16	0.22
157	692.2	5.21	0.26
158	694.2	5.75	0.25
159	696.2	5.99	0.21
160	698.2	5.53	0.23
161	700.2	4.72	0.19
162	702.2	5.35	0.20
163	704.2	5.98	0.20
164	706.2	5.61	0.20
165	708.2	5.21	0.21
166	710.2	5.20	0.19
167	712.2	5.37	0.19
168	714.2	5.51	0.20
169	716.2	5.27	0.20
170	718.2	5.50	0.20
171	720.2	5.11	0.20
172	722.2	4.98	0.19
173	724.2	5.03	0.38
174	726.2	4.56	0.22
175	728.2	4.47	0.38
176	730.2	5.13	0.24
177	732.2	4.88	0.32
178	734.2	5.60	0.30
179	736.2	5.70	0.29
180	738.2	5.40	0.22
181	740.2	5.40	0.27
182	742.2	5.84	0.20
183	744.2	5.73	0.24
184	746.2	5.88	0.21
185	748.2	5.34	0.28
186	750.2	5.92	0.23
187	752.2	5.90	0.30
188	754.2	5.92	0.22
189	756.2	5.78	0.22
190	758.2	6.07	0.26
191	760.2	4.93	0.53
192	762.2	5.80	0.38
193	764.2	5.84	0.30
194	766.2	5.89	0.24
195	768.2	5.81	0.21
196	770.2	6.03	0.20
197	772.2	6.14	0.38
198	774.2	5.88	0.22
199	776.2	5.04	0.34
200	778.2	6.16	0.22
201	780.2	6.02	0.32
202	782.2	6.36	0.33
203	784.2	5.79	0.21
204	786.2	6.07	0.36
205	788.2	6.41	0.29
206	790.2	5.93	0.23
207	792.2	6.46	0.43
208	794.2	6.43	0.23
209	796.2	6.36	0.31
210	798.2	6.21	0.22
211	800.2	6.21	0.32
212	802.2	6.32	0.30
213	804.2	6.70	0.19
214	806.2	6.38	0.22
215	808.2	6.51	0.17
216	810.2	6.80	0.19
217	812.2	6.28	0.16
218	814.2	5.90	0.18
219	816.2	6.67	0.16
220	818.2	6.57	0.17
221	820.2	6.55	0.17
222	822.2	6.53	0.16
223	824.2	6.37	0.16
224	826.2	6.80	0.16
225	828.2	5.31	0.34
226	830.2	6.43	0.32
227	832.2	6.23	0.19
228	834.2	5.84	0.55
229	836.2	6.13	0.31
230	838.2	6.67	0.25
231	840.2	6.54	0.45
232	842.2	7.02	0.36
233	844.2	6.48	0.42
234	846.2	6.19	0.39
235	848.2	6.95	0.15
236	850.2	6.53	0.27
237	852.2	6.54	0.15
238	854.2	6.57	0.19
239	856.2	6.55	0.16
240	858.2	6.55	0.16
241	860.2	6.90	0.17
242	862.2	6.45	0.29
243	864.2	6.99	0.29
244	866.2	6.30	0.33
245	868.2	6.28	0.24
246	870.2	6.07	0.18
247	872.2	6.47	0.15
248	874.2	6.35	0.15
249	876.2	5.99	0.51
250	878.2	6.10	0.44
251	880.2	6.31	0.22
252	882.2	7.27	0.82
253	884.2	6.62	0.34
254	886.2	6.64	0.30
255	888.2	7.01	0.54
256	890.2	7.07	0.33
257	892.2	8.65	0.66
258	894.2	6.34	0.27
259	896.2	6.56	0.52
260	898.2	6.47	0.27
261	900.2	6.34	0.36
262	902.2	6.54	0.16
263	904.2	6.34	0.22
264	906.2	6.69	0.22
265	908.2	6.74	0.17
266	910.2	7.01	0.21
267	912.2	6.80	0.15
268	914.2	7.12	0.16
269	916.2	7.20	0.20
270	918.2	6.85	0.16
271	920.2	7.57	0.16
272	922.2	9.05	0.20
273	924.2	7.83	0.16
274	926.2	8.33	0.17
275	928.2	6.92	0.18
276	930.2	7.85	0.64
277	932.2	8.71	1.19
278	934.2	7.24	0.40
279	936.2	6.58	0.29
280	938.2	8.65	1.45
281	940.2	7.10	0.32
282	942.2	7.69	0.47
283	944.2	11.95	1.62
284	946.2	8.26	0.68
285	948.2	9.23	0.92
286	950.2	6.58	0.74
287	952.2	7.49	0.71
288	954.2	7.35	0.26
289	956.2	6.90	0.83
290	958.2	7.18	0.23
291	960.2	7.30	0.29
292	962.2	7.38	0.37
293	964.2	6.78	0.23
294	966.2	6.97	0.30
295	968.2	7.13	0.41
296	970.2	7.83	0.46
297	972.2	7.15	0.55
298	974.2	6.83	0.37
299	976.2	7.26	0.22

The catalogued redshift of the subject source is 0.40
